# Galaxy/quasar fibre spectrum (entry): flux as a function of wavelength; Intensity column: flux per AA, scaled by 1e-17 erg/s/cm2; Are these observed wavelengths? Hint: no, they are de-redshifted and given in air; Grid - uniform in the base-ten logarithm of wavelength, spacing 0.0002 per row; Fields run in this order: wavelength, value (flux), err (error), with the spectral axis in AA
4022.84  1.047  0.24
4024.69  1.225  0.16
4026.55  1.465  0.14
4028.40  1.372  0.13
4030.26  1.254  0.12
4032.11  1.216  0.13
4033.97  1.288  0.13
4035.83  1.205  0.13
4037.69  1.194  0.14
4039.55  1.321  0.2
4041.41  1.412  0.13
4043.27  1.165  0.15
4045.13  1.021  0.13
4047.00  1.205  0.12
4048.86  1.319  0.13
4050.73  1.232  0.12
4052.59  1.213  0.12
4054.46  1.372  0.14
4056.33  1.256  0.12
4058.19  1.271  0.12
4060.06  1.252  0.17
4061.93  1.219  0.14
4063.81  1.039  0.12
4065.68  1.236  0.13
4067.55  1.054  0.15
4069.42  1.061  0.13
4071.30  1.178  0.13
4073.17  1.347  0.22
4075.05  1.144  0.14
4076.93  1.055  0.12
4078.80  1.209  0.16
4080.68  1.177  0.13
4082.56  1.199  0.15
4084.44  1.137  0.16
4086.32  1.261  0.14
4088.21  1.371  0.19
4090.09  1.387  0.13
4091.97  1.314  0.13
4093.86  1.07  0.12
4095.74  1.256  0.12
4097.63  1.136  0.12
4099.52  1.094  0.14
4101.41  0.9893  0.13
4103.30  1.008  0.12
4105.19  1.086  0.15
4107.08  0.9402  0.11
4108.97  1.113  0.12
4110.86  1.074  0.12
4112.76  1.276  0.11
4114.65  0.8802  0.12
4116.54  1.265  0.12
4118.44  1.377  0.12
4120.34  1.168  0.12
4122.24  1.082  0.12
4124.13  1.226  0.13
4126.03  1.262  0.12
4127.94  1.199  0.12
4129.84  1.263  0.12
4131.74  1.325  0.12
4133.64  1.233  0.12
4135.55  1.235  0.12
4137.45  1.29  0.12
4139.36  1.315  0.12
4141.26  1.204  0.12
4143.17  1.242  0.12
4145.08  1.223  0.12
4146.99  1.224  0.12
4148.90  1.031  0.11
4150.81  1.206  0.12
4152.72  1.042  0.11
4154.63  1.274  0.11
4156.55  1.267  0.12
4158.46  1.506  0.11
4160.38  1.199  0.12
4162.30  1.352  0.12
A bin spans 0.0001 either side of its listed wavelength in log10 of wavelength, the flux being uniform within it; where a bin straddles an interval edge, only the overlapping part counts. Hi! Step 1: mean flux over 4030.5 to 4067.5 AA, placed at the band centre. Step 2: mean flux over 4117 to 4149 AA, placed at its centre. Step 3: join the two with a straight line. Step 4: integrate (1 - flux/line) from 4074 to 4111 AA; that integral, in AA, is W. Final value 2.38 AA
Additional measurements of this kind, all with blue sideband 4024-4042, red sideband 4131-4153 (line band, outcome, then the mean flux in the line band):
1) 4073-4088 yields 0.82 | 1.19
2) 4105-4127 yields 1.57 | 1.15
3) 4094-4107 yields 1.71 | 1.08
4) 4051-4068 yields 0.77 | 1.22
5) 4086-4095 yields -0.20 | 1.28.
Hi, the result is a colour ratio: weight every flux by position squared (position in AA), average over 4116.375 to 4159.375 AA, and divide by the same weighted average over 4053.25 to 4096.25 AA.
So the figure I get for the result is 1.1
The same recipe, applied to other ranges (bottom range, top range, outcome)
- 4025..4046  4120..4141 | 1.03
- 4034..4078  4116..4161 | 1.06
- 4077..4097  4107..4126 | 0.95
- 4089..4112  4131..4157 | 1.11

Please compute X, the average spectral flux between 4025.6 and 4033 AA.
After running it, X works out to 1.33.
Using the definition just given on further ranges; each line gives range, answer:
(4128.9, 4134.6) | 1.27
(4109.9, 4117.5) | 1.12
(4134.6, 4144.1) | 1.26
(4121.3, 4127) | 1.19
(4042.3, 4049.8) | 1.18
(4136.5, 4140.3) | 1.3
